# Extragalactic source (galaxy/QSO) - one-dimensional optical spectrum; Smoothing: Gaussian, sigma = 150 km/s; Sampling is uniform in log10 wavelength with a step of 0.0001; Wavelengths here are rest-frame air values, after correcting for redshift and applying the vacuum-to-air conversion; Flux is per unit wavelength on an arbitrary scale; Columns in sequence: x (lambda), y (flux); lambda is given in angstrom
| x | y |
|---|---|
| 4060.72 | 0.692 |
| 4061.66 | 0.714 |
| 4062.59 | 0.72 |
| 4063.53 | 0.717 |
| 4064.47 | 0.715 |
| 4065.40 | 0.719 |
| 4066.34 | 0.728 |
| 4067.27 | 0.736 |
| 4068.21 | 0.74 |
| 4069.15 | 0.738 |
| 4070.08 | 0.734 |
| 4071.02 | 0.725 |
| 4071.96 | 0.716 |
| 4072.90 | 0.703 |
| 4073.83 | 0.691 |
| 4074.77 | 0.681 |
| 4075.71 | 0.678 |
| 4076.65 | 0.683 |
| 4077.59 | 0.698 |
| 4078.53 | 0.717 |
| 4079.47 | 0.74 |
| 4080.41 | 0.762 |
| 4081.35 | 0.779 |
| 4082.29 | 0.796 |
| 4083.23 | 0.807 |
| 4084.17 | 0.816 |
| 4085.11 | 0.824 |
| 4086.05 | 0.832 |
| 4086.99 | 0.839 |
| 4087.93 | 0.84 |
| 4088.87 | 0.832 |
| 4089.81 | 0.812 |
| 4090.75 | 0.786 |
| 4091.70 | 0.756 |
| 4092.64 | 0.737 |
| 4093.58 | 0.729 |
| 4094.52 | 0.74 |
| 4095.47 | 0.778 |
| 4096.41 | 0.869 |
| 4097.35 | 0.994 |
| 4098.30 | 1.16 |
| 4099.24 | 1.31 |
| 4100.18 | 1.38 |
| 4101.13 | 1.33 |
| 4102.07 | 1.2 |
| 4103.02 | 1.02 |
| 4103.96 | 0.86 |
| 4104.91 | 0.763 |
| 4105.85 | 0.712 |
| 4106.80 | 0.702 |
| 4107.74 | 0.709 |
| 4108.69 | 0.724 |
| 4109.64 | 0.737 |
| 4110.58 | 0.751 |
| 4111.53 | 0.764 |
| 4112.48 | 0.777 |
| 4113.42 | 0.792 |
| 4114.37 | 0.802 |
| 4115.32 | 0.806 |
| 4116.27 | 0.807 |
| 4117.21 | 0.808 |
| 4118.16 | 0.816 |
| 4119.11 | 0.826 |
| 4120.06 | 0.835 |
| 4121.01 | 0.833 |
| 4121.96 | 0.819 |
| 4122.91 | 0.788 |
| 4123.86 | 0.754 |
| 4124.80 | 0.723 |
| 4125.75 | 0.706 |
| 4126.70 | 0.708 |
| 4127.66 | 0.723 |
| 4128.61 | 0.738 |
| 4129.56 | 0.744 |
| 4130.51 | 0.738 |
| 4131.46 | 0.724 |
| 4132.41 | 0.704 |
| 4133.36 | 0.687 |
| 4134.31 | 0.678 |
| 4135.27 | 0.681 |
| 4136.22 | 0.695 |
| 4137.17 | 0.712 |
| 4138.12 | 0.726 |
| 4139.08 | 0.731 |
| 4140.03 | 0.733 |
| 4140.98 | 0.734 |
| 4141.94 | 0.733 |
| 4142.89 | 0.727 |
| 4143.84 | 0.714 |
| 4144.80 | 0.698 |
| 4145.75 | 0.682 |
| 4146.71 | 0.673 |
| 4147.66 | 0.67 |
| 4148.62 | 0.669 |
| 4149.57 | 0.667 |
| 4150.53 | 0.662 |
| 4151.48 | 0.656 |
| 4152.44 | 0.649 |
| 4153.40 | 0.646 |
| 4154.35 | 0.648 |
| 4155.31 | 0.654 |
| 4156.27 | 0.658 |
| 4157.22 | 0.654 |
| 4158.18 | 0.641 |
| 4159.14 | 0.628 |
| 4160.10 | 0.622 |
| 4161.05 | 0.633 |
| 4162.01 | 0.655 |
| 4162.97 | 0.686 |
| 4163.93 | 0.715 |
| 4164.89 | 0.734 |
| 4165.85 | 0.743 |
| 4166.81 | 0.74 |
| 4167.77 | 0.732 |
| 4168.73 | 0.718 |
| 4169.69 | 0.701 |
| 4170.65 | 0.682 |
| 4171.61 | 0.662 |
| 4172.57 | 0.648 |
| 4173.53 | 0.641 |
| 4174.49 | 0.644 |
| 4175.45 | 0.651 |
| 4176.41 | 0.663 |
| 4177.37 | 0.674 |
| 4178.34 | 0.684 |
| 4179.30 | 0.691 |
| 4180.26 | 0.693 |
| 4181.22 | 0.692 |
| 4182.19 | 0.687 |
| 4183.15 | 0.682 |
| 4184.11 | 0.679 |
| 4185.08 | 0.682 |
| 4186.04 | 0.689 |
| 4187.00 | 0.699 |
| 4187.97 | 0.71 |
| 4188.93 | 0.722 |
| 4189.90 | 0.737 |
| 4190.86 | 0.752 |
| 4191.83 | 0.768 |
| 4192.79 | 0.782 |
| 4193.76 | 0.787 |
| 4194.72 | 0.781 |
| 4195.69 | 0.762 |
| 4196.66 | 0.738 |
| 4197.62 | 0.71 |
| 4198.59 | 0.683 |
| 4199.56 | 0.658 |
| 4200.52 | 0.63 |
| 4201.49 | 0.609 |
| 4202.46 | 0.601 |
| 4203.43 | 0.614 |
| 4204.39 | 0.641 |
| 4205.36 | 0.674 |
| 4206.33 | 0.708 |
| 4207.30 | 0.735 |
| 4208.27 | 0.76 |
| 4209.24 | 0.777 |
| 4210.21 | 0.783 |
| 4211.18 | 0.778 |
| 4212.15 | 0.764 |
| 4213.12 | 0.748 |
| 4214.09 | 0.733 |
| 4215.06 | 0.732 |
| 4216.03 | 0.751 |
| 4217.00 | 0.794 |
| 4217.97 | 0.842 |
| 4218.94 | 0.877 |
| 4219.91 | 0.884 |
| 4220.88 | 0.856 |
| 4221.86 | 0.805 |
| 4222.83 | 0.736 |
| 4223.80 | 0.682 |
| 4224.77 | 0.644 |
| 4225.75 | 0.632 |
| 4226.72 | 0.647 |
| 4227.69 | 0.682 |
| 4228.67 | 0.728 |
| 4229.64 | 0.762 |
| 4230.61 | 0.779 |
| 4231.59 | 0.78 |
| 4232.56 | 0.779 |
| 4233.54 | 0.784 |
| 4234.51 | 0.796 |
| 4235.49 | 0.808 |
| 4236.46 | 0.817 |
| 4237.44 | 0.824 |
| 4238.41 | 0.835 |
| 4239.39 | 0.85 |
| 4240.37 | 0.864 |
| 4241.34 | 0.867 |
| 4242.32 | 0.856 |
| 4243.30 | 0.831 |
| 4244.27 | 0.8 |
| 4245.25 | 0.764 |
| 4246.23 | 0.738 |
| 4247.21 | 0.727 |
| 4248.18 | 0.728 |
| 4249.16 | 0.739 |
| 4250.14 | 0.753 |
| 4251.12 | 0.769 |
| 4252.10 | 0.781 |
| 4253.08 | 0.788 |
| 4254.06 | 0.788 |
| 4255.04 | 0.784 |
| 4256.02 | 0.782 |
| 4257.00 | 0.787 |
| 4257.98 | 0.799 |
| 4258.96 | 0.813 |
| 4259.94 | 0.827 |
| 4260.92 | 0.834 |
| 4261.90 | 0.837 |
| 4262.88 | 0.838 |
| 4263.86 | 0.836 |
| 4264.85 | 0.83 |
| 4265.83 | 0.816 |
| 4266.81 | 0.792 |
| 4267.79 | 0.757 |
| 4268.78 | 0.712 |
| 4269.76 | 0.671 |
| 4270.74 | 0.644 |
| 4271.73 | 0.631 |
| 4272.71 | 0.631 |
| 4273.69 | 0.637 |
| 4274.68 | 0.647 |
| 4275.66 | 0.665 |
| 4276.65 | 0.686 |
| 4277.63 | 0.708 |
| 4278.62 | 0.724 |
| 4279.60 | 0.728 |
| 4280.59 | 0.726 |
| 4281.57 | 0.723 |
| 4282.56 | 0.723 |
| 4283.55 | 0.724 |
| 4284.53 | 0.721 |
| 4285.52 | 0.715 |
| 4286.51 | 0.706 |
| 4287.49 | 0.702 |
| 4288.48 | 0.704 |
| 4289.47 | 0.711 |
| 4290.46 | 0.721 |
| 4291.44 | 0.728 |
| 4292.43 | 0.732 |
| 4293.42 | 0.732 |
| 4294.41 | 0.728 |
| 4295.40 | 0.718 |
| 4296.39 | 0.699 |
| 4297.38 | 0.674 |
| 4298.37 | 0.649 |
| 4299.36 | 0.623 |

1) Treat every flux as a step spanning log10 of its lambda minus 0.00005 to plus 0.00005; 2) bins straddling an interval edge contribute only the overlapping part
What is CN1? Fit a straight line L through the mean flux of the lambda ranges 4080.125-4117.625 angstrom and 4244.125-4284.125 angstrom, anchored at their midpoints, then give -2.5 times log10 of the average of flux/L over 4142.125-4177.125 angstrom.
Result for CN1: 0.207 mag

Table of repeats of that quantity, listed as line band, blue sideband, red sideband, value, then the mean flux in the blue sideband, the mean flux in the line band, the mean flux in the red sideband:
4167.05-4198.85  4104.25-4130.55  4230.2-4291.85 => 0.09 mag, 0.765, 0.704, 0.76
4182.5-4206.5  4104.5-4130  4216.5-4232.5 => 0.09 mag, 0.765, 0.7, 0.759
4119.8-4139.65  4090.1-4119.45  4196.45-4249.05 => 0.15 mag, 0.869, 0.734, 0.753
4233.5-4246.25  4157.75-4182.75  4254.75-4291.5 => -0.14 mag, 0.679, 0.821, 0.737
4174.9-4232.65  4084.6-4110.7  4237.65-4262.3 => 0.14 mag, 0.885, 0.723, 0.798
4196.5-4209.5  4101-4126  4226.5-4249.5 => 0.17 mag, 0.815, 0.678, 0.785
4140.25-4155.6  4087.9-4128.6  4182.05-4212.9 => 0.15 mag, 0.843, 0.681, 0.713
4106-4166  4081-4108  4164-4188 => 0.10 mag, 0.889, 0.718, 0.689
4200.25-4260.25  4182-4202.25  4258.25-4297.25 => -0.06 mag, 0.711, 0.762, 0.73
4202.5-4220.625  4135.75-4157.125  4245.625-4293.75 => -0.06 mag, 0.688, 0.753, 0.741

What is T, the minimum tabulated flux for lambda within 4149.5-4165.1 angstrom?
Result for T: 0.622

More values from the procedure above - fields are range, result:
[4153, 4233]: 0.601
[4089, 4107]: 0.702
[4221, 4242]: 0.632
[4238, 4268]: 0.727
